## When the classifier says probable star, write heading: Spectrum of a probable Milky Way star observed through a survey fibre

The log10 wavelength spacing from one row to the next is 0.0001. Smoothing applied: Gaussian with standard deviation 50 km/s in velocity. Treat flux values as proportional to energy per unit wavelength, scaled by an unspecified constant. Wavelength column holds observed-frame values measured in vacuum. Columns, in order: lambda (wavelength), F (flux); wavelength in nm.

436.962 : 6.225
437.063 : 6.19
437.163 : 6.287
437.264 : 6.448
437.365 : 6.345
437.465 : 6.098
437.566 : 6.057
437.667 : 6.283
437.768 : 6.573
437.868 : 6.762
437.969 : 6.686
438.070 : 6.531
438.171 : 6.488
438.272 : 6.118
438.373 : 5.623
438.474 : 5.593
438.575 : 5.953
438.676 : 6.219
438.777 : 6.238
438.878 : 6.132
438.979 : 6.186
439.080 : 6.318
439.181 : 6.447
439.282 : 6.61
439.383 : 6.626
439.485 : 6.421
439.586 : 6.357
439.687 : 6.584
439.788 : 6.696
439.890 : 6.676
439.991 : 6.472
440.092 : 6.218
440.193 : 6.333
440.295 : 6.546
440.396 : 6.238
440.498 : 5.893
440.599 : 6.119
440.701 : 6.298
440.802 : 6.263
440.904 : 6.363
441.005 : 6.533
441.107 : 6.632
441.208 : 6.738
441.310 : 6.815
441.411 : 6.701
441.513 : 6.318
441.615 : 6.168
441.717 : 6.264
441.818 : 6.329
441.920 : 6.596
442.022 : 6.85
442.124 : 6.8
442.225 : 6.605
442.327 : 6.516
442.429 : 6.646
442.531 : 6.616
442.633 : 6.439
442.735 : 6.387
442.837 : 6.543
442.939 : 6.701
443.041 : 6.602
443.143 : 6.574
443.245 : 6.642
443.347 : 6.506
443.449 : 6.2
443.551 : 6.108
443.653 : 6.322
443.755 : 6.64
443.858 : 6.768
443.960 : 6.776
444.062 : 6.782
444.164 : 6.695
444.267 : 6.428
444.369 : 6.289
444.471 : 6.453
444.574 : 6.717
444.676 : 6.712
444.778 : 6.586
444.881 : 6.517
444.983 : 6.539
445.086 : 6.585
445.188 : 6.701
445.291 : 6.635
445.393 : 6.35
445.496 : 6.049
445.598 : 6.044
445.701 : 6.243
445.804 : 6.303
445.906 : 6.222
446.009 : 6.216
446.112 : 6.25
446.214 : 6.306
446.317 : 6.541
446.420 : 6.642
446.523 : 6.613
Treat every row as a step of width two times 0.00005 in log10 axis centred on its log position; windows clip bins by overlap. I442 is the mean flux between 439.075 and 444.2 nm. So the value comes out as 6.5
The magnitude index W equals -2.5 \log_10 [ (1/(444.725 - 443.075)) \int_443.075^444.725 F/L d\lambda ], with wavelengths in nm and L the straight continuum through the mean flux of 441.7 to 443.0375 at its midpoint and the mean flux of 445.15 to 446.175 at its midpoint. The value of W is -0.02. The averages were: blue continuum 6.57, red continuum 6.3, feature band 6.54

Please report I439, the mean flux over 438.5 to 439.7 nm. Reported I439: 6.32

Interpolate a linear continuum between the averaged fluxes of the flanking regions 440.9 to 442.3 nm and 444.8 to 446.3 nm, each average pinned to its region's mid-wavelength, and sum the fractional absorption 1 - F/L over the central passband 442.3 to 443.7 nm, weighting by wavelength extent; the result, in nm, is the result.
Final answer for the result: 0.00 nm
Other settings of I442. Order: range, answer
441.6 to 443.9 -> 6.52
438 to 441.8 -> 6.35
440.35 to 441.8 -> 6.38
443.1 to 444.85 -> 6.54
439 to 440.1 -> 6.5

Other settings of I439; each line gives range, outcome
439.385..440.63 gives 6.39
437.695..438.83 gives 6.25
